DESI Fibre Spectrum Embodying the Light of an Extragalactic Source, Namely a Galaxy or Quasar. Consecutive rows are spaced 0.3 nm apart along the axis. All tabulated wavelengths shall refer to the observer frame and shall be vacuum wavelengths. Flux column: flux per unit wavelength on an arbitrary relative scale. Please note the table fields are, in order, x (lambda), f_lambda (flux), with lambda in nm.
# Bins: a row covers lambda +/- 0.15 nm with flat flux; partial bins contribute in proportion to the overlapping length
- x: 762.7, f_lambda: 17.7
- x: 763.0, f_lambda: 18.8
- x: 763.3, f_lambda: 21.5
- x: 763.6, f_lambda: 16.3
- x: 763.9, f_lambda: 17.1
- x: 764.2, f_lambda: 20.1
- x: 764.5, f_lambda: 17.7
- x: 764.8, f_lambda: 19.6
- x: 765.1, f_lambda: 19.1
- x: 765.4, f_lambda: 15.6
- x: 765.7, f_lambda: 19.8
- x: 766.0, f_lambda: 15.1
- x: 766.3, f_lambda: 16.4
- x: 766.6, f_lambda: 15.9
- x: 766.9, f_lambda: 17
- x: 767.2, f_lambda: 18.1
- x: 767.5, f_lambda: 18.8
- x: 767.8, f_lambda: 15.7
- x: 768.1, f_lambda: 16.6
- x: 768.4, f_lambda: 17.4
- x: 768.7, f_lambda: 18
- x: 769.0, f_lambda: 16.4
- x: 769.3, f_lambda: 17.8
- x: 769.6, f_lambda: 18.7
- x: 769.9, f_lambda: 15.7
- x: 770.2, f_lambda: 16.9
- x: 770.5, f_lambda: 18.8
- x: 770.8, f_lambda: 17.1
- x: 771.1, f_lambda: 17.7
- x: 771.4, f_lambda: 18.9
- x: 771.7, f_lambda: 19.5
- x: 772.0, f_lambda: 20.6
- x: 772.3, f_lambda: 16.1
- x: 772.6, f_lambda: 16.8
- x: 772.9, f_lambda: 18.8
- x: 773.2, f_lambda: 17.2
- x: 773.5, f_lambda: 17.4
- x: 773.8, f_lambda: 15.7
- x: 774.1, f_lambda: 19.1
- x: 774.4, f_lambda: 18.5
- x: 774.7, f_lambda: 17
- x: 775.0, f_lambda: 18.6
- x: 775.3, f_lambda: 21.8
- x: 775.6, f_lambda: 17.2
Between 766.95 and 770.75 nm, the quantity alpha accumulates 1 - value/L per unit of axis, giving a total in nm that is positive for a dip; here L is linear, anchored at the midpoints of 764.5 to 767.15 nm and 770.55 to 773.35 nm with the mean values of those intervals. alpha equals 0.07 nm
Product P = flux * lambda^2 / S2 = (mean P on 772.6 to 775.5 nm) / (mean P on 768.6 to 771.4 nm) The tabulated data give 1.0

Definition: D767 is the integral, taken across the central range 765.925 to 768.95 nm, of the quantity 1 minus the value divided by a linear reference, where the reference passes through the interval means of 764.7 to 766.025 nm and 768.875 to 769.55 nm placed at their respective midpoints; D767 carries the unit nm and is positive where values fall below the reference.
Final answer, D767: 0.13 nm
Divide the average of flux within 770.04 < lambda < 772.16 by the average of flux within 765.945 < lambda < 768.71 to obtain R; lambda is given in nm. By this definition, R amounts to 1.09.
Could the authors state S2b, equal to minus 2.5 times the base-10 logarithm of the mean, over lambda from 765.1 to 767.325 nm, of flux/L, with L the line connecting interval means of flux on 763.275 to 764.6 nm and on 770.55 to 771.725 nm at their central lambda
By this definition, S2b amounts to 0.08 mag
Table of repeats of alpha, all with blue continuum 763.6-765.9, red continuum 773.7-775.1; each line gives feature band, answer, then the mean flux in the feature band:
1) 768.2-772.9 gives 0.05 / 17.8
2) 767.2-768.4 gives 0.06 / 17.2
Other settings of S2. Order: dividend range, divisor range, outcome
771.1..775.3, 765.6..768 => 1.08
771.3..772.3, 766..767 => 1.20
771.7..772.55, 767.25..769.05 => 1.08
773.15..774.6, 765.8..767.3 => 1.08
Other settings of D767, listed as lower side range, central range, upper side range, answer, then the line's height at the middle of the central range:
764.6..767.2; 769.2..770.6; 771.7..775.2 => 0.01 nm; 17.7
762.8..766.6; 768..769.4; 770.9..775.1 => 0.06 nm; 18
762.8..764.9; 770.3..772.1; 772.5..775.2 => -0.07 nm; 18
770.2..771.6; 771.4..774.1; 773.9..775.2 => 0.04 nm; 18.2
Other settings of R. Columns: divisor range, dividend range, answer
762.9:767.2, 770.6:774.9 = 1.00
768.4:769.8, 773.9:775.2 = 1.04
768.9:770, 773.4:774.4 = 1.02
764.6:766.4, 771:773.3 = 1.03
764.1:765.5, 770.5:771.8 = 0.99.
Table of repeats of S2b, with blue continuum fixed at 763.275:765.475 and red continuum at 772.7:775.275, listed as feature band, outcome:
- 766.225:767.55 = 0.064 mag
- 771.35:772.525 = -0.036 mag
